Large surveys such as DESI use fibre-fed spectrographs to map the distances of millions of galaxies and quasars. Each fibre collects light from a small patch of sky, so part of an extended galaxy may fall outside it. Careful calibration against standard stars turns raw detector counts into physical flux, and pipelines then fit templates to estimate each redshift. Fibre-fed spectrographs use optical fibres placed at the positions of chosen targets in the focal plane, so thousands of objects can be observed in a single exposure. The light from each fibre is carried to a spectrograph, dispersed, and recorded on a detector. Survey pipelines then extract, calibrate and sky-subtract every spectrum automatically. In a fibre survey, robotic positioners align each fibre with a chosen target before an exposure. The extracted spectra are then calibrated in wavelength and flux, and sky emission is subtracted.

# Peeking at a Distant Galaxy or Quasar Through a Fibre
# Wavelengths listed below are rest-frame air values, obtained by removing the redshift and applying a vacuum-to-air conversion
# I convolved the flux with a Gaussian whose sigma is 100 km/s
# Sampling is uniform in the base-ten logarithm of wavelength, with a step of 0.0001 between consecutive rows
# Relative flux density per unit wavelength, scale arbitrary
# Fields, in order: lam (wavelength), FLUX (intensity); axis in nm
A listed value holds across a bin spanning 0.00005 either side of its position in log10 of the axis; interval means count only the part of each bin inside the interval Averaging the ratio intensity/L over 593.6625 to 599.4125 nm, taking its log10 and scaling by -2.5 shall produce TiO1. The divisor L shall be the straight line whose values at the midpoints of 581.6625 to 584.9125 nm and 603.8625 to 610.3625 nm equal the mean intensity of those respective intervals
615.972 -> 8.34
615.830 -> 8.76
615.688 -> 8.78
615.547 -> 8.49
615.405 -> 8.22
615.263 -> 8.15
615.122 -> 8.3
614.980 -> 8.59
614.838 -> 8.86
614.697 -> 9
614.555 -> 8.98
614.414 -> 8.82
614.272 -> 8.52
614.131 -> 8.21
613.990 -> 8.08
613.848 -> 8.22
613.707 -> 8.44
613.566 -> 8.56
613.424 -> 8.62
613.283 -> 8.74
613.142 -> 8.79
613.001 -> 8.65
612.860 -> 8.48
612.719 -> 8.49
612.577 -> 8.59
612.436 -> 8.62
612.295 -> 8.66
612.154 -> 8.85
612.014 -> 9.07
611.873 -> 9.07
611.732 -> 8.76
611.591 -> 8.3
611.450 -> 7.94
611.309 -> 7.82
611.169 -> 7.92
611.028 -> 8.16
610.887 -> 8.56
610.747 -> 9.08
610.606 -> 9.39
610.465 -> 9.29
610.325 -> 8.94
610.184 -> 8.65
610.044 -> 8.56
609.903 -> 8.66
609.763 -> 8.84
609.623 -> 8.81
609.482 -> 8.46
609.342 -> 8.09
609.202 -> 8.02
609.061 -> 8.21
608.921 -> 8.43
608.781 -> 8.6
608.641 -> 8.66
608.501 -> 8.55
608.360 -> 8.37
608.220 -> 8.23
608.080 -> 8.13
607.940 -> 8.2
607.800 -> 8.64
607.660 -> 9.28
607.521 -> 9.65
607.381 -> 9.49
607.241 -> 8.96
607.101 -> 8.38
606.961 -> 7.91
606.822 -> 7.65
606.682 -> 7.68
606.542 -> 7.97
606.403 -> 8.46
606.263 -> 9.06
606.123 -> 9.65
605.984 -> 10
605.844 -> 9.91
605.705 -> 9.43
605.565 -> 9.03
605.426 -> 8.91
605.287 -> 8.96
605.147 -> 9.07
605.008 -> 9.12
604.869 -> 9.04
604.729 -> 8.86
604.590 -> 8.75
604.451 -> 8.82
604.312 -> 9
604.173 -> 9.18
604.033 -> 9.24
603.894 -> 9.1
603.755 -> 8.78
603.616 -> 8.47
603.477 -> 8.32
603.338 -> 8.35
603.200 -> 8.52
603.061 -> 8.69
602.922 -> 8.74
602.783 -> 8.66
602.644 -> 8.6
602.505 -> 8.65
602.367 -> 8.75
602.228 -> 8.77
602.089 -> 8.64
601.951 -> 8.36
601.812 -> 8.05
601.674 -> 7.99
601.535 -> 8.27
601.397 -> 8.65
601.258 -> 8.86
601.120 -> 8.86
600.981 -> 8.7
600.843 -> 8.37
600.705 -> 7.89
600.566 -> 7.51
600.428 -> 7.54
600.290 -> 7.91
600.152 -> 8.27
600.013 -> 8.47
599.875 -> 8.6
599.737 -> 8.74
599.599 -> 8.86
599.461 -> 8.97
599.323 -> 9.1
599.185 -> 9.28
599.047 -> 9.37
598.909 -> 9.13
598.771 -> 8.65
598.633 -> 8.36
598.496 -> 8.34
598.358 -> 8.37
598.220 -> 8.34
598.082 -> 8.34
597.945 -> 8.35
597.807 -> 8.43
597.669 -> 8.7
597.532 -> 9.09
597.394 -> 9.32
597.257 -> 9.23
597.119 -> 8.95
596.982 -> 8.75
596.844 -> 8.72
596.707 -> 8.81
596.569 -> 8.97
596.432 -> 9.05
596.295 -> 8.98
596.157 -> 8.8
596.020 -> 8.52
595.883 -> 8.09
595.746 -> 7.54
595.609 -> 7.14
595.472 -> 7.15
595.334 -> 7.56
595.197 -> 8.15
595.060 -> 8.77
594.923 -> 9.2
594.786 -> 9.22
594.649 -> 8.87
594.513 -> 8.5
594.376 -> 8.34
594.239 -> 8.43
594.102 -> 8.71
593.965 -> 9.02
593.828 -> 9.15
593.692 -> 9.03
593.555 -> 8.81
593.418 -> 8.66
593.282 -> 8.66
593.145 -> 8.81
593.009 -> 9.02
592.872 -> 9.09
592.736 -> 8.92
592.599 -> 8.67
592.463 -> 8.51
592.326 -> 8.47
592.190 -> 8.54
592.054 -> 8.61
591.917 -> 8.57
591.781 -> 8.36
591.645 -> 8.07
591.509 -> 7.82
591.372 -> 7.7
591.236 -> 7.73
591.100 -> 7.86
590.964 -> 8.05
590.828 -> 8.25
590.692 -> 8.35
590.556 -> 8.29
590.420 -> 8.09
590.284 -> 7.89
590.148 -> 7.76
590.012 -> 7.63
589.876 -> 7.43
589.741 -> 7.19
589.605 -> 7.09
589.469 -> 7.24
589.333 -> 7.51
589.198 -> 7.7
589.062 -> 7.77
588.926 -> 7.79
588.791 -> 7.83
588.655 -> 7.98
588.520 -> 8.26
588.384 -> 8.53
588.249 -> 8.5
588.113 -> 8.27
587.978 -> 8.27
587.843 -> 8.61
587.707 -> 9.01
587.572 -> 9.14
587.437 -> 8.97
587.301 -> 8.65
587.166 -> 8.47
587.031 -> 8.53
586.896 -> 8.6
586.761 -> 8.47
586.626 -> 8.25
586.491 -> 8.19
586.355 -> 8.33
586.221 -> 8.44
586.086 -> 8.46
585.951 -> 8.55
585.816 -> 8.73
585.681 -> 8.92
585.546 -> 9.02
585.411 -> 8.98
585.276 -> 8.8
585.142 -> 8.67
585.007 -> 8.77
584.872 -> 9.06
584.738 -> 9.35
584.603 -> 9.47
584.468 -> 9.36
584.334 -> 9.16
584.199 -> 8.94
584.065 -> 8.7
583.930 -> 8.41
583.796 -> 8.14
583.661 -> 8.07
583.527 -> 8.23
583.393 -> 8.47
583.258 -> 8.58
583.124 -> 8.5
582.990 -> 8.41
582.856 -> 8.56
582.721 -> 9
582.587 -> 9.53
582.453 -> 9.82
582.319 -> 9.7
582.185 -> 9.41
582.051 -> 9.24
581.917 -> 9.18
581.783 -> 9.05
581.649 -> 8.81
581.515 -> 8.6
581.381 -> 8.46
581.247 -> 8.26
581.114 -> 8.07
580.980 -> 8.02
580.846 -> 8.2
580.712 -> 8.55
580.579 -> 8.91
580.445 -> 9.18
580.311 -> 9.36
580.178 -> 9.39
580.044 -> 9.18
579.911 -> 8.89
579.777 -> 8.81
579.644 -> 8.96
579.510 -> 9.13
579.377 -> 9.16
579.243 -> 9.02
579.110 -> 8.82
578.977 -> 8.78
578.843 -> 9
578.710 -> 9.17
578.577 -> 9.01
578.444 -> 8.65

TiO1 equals 0.02 mag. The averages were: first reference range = 8.93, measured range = 8.64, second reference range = 8.75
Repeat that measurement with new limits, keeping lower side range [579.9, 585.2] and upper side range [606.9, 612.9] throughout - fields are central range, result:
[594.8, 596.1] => 0.085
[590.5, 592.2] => 0.078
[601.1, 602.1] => 0.030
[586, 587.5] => 0.040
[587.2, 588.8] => 0.034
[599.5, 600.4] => 0.030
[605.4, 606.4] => -0.090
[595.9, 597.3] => -0.015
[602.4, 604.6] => -0.011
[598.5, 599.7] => -0.029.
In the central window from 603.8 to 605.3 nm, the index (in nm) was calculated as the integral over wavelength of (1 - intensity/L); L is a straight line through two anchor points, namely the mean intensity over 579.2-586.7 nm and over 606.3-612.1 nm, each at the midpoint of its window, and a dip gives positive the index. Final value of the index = -0.07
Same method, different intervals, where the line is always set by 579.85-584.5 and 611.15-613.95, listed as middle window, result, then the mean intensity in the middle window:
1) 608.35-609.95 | 0.017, 8.48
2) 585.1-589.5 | 0.174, 8.42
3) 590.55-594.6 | 0.097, 8.51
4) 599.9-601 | 0.072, 8.08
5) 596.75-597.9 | -0.028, 8.88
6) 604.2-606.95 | -0.095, 8.9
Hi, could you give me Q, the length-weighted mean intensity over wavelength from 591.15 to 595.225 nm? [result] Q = 8.62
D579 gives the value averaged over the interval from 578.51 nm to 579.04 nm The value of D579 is 8.99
